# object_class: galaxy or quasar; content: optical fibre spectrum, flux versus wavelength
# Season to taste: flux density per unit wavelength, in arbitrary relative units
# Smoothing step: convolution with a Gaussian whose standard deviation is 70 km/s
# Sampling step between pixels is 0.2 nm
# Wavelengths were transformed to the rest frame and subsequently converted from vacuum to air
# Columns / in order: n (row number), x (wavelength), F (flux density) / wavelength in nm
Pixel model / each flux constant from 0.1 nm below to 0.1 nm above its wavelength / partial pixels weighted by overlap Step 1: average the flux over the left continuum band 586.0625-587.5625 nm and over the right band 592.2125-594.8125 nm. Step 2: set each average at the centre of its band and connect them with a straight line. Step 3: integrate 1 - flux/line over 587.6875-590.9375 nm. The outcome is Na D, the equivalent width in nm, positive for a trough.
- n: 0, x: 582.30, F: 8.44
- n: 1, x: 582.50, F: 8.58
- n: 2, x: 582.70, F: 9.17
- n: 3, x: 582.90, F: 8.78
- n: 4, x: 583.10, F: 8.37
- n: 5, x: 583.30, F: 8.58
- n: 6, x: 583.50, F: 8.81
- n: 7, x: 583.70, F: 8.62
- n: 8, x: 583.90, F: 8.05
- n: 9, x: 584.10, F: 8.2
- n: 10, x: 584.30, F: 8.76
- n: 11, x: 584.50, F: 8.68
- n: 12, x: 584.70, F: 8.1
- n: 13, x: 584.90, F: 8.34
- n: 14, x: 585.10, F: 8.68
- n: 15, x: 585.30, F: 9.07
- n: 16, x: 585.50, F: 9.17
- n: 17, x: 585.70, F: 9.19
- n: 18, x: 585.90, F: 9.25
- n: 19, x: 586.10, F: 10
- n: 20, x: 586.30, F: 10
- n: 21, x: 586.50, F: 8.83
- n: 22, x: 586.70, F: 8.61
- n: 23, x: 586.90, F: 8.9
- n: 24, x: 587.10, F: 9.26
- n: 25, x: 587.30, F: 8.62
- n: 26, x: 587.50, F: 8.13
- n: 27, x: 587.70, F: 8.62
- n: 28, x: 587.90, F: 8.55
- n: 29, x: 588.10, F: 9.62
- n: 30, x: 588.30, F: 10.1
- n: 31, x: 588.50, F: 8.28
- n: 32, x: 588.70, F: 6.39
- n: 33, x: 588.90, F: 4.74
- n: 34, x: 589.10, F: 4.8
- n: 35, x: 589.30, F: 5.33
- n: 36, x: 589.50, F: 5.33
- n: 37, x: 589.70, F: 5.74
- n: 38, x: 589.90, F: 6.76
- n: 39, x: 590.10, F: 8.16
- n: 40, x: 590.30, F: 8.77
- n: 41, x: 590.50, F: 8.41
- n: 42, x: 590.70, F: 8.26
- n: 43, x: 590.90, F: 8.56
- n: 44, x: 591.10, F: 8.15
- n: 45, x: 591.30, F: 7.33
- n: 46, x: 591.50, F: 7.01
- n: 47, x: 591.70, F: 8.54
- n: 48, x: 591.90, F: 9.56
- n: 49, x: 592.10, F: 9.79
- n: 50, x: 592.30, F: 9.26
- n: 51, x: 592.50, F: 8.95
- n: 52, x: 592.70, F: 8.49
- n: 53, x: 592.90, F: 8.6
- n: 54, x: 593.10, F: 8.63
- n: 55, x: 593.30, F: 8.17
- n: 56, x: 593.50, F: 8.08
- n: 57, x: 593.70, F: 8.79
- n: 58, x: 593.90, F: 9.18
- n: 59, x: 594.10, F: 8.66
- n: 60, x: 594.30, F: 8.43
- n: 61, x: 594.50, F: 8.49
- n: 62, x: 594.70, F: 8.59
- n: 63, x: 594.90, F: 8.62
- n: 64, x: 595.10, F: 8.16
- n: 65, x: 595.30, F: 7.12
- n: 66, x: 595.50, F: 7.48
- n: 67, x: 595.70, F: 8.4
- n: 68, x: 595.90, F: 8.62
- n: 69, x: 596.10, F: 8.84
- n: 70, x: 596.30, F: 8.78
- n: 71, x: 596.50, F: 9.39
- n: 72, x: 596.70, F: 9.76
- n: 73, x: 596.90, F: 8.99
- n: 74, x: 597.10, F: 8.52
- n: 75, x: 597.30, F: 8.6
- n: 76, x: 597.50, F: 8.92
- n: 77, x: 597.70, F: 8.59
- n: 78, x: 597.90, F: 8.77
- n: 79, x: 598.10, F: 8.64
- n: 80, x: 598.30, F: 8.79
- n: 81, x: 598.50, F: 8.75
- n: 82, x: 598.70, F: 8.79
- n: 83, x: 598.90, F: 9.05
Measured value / 0.55 nm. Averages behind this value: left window 9.03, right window 8.64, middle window 7.38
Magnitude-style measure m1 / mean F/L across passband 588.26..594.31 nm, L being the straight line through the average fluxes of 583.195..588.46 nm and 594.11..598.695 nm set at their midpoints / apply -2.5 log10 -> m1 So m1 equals 0.11 mag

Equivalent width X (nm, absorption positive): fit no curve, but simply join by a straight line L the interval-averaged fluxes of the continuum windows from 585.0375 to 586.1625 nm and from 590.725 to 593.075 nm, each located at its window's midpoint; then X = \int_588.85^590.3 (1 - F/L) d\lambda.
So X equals 0.45 nm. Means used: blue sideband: 9.22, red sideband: 8.56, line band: 6.08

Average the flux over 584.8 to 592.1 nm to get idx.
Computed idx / 8.16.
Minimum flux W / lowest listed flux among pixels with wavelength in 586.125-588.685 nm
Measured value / 8.13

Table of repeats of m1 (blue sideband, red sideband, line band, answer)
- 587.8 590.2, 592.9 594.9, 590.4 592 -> -0.07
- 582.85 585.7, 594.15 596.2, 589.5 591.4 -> 0.10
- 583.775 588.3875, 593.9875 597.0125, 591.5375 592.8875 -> -0.04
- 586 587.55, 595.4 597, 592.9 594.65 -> 0.04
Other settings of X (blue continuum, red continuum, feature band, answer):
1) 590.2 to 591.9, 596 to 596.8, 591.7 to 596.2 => 0.07 nm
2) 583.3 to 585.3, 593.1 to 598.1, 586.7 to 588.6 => -0.08 nm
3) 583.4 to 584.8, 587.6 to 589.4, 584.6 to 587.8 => -0.40 nm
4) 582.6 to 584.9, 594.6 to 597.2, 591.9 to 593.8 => -0.05 nm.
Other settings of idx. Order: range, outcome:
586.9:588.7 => 8.76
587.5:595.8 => 8.02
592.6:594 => 8.56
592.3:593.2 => 8.73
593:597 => 8.56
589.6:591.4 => 7.79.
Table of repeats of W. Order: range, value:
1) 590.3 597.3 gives 7.01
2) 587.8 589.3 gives 4.74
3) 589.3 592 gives 5.33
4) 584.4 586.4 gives 8.1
